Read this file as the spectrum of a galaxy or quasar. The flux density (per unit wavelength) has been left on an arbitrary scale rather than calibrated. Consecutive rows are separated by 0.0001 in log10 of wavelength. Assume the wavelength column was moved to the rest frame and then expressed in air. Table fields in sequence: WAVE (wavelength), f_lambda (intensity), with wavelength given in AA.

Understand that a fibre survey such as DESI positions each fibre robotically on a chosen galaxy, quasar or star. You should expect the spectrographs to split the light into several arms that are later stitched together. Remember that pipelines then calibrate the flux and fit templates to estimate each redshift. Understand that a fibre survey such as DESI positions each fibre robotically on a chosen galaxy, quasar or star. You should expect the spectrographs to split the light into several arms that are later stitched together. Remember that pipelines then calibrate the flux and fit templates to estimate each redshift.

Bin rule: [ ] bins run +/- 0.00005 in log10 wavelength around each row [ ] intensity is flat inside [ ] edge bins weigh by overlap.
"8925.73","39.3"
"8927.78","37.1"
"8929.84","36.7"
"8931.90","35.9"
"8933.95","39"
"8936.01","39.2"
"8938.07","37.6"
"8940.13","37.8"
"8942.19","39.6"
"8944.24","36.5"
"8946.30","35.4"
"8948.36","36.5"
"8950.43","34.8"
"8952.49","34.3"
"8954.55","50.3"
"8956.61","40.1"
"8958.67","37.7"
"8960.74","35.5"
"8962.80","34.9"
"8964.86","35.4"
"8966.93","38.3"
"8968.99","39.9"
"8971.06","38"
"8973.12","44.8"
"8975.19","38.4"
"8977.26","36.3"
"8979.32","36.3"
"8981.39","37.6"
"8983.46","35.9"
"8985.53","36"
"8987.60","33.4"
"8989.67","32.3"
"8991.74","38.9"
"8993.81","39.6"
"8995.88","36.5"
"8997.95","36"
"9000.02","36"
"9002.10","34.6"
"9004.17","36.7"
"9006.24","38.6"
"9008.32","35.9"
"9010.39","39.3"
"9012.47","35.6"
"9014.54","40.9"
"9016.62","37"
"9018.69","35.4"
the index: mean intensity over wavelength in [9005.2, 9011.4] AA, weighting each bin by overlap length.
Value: 37.9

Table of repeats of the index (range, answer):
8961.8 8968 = 36.3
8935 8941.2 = 38.2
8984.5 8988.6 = 34.7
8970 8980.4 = 38.8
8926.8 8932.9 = 36.5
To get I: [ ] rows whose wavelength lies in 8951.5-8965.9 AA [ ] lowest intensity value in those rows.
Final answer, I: 34.3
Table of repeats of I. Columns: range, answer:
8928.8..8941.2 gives 35.9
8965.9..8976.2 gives 38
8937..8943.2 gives 37.6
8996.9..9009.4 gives 34.6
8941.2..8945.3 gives 36.5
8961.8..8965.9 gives 34.9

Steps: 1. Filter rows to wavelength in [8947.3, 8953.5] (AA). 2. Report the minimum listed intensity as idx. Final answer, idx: 34.3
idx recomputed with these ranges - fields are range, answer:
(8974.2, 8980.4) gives 36.3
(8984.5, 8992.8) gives 32.3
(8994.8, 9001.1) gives 36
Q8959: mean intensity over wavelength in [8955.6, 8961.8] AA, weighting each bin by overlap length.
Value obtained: 37.7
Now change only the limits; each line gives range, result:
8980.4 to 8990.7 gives 35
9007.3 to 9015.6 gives 37.9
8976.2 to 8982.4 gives 36.7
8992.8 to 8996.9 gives 38.1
